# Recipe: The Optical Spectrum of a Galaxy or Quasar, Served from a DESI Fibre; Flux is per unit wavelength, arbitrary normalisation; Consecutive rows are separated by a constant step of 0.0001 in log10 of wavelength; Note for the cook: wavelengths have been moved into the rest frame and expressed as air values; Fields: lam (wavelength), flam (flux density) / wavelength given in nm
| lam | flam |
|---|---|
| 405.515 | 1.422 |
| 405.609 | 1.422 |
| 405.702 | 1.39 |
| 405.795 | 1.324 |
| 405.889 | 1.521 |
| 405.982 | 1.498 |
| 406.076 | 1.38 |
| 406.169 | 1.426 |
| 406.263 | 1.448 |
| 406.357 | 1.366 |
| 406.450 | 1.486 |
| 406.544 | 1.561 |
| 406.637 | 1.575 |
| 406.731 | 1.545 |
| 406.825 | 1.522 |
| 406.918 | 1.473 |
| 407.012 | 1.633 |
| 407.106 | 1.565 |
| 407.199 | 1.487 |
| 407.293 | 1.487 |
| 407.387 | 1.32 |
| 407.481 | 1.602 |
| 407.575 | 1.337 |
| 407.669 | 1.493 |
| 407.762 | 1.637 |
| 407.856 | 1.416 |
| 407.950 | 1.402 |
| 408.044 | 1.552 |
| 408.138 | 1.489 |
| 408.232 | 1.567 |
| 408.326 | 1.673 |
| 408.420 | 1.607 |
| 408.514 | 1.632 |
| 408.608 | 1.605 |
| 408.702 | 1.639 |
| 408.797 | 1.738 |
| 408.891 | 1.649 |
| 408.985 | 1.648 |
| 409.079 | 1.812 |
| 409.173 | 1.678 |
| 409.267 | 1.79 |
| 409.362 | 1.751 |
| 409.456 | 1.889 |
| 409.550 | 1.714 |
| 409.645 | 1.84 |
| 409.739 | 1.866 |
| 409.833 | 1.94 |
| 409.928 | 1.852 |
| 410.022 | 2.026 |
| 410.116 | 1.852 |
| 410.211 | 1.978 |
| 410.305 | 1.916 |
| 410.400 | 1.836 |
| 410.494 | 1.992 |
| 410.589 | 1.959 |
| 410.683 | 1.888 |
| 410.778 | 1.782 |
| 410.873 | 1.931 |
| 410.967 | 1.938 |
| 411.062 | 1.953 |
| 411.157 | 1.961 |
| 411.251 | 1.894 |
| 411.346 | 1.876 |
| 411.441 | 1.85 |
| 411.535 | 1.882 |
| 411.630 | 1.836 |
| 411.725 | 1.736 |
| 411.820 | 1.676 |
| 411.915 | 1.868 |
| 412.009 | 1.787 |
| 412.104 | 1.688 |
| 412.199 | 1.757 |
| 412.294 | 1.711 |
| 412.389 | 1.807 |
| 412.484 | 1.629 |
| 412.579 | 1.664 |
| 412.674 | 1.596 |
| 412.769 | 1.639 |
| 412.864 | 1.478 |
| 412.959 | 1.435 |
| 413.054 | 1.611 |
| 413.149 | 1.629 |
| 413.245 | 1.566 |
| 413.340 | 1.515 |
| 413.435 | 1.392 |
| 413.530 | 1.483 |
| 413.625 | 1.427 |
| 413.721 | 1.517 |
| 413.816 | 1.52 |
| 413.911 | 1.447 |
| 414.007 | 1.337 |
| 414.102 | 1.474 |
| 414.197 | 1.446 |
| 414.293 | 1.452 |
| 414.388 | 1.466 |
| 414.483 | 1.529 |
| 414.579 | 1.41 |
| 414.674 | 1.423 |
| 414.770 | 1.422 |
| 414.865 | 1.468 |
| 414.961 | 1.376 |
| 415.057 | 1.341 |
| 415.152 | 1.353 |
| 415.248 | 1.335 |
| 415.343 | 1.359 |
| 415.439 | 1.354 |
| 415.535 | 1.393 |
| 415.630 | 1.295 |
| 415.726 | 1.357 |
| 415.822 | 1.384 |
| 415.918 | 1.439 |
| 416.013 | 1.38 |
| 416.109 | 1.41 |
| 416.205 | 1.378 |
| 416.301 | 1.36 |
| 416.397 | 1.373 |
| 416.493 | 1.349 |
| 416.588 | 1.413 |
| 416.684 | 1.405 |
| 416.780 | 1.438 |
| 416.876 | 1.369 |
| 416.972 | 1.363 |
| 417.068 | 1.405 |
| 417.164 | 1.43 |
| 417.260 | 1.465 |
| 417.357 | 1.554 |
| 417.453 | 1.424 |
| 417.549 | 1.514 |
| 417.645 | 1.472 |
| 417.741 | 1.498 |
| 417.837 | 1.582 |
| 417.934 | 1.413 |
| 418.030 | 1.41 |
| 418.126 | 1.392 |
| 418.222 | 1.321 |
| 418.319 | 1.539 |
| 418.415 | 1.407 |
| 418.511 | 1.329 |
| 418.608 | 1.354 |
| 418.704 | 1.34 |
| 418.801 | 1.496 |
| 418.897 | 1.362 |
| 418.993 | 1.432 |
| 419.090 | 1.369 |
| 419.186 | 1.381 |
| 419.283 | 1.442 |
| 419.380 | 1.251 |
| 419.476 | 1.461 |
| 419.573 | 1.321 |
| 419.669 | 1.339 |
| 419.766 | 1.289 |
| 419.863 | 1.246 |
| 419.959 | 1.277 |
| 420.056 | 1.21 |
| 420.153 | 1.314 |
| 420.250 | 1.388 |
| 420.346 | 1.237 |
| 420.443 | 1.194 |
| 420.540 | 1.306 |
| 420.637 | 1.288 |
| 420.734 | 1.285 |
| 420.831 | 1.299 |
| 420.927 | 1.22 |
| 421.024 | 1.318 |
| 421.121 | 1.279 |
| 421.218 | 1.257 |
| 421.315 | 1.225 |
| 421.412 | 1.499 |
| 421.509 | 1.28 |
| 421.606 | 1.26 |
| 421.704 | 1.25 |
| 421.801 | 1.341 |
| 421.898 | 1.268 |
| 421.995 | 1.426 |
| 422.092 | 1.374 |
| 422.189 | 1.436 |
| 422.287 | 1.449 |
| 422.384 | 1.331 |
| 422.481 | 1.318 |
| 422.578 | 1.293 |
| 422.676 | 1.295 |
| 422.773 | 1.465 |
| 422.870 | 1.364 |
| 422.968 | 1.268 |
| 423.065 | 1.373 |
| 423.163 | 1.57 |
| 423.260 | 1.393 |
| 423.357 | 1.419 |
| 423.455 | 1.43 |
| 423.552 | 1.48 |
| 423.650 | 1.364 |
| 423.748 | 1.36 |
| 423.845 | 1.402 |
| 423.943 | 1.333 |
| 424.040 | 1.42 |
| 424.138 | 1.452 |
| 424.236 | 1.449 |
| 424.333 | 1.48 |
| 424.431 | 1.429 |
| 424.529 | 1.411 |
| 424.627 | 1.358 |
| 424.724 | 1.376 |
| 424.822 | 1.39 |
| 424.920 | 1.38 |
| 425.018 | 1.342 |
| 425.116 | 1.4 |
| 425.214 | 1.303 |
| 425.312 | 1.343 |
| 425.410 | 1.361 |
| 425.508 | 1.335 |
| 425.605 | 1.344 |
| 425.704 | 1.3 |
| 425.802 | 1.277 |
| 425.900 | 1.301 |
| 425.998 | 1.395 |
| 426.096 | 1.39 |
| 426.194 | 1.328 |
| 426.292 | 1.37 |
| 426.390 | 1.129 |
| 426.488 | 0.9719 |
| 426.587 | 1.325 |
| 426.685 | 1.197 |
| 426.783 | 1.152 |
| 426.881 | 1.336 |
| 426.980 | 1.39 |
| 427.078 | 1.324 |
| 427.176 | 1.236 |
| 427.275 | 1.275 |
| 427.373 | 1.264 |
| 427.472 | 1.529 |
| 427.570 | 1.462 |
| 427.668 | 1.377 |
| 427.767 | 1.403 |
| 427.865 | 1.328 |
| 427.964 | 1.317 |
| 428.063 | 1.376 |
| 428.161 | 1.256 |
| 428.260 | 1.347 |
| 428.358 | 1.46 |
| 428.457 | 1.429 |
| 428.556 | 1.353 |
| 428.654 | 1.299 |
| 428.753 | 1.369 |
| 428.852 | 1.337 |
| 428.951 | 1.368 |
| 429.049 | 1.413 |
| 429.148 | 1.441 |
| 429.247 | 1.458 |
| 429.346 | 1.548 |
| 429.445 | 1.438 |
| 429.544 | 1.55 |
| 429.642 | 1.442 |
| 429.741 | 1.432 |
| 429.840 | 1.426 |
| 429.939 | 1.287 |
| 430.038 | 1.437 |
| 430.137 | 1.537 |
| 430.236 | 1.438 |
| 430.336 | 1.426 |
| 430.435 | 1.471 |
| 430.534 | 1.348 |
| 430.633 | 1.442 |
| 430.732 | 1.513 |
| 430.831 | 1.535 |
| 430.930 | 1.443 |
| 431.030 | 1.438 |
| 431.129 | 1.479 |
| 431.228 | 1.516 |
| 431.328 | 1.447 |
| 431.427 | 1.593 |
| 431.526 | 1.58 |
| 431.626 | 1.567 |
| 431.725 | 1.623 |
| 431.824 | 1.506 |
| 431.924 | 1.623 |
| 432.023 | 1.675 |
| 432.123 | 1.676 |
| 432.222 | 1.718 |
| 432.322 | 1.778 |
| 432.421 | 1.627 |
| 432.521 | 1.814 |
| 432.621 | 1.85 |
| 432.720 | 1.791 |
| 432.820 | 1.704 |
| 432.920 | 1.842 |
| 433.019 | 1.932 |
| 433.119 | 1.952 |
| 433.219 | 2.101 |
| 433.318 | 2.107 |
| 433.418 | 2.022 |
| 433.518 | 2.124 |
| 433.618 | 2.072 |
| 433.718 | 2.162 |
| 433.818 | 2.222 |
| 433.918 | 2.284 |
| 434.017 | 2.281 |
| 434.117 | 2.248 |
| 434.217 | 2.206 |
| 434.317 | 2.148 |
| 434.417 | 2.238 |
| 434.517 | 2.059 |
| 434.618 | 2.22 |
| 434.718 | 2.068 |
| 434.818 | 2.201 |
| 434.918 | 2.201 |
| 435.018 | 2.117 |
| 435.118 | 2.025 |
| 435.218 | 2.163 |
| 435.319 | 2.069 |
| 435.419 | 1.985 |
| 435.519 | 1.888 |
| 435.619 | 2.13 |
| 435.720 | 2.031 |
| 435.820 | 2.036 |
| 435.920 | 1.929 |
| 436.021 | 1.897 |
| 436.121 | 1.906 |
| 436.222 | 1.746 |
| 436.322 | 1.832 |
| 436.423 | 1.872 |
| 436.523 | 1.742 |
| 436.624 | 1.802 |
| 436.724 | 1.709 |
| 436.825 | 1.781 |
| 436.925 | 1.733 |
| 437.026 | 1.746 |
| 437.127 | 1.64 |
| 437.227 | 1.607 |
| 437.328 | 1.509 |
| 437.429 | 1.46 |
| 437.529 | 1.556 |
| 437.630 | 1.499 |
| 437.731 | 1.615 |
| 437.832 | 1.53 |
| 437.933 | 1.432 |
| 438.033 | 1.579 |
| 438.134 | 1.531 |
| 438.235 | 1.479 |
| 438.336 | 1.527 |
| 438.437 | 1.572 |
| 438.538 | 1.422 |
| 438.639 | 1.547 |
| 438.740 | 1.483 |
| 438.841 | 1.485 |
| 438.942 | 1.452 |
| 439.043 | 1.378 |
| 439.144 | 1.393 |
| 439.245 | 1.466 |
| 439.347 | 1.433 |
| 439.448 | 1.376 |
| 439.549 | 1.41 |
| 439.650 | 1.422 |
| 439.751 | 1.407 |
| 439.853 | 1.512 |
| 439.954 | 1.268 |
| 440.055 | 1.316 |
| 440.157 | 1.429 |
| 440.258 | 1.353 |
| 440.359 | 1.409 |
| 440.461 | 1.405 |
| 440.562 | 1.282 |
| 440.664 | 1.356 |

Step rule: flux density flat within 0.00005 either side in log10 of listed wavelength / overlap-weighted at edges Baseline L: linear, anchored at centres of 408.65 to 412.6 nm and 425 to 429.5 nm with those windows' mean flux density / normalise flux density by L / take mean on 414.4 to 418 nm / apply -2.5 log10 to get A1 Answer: 0.18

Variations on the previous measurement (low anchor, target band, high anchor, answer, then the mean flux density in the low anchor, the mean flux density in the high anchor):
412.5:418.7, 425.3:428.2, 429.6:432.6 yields 0.15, 1.44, 1.53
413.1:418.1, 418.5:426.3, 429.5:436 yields 0.17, 1.43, 1.81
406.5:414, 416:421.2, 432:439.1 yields 0.25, 1.68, 1.84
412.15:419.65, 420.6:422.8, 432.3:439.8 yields 0.17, 1.45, 1.81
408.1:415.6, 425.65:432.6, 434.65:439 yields 0.21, 1.66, 1.76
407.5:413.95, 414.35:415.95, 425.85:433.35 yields 0.19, 1.71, 1.48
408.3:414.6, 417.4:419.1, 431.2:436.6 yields 0.24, 1.71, 1.93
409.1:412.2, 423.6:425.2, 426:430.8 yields 0.07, 1.86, 1.37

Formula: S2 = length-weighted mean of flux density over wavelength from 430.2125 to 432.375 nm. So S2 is 1.54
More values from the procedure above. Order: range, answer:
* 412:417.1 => 1.47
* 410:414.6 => 1.69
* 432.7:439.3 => 1.84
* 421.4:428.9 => 1.35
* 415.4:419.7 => 1.4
